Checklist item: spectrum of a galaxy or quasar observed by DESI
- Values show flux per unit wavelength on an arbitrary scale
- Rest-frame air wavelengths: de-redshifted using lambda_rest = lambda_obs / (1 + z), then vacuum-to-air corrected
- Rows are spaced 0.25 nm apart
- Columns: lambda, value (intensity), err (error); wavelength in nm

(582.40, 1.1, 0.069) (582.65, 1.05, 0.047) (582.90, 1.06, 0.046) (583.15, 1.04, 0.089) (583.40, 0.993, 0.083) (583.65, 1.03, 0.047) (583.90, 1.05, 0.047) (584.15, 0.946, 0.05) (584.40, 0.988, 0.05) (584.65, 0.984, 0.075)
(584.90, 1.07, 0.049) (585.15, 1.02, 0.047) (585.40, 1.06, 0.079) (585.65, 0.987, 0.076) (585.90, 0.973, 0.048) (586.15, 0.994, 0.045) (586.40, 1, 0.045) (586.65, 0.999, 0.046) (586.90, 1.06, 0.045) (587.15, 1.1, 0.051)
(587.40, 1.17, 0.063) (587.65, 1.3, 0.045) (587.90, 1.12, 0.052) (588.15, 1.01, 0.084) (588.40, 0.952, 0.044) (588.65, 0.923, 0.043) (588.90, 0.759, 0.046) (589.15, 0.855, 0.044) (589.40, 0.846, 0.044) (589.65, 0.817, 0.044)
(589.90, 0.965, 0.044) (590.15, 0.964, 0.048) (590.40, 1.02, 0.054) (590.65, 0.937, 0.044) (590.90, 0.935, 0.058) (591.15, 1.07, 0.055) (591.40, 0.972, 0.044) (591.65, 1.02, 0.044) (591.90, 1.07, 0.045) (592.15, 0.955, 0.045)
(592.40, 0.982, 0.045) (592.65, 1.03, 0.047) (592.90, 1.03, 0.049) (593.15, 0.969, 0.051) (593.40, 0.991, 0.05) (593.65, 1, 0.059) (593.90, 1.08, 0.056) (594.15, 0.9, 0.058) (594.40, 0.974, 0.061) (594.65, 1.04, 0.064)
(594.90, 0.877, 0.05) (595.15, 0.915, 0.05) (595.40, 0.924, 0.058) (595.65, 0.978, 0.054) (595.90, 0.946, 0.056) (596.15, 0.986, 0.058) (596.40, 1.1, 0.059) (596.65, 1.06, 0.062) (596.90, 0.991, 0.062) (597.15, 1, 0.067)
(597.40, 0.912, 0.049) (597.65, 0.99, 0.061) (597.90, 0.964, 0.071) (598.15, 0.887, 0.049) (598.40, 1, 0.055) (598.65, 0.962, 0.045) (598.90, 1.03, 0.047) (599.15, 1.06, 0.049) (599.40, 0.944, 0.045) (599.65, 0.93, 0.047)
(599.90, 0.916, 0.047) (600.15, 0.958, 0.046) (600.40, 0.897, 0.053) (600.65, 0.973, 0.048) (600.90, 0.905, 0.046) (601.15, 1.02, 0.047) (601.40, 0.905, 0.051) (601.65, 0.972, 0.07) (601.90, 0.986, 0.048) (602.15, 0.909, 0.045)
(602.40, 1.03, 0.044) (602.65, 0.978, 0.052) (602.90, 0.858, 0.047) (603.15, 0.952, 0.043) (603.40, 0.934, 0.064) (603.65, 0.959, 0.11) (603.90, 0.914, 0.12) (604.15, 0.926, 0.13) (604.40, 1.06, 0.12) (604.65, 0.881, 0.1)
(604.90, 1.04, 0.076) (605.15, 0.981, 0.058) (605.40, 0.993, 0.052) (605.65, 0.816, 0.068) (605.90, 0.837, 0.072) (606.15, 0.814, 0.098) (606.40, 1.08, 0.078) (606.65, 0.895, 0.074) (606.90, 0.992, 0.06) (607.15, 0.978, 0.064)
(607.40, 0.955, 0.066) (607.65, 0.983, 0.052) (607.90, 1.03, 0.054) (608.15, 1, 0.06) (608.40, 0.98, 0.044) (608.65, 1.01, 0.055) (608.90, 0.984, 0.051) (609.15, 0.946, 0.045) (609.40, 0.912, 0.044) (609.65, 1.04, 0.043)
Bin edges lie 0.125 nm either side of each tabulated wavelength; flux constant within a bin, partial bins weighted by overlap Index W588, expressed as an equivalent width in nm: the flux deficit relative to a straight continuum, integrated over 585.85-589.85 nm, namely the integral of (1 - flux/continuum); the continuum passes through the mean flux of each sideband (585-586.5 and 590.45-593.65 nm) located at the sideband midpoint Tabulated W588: 0.05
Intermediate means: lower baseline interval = 1.01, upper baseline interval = 0.997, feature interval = 0.992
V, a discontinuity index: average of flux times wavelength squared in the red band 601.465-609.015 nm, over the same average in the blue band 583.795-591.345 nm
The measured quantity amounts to 1.0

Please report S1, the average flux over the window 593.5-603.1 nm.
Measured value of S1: 0.967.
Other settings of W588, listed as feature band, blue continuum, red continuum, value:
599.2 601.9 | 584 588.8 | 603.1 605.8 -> 0.06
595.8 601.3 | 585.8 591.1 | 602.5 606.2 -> -0.12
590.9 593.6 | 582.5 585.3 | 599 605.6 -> -0.04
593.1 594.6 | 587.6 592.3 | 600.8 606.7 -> -0.04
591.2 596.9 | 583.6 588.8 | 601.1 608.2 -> 0.04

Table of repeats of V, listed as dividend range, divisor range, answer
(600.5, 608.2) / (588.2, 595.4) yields 1.04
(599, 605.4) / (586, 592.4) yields 1.01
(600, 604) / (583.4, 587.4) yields 0.98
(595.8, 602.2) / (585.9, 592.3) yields 1.01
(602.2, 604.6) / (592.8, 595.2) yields 1.00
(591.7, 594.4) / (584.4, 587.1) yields 1.01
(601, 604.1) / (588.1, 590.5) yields 1.10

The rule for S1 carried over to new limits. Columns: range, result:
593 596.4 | 0.973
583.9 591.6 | 0.994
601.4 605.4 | 0.958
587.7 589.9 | 0.927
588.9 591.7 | 0.935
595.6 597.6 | 0.997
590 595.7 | 0.984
